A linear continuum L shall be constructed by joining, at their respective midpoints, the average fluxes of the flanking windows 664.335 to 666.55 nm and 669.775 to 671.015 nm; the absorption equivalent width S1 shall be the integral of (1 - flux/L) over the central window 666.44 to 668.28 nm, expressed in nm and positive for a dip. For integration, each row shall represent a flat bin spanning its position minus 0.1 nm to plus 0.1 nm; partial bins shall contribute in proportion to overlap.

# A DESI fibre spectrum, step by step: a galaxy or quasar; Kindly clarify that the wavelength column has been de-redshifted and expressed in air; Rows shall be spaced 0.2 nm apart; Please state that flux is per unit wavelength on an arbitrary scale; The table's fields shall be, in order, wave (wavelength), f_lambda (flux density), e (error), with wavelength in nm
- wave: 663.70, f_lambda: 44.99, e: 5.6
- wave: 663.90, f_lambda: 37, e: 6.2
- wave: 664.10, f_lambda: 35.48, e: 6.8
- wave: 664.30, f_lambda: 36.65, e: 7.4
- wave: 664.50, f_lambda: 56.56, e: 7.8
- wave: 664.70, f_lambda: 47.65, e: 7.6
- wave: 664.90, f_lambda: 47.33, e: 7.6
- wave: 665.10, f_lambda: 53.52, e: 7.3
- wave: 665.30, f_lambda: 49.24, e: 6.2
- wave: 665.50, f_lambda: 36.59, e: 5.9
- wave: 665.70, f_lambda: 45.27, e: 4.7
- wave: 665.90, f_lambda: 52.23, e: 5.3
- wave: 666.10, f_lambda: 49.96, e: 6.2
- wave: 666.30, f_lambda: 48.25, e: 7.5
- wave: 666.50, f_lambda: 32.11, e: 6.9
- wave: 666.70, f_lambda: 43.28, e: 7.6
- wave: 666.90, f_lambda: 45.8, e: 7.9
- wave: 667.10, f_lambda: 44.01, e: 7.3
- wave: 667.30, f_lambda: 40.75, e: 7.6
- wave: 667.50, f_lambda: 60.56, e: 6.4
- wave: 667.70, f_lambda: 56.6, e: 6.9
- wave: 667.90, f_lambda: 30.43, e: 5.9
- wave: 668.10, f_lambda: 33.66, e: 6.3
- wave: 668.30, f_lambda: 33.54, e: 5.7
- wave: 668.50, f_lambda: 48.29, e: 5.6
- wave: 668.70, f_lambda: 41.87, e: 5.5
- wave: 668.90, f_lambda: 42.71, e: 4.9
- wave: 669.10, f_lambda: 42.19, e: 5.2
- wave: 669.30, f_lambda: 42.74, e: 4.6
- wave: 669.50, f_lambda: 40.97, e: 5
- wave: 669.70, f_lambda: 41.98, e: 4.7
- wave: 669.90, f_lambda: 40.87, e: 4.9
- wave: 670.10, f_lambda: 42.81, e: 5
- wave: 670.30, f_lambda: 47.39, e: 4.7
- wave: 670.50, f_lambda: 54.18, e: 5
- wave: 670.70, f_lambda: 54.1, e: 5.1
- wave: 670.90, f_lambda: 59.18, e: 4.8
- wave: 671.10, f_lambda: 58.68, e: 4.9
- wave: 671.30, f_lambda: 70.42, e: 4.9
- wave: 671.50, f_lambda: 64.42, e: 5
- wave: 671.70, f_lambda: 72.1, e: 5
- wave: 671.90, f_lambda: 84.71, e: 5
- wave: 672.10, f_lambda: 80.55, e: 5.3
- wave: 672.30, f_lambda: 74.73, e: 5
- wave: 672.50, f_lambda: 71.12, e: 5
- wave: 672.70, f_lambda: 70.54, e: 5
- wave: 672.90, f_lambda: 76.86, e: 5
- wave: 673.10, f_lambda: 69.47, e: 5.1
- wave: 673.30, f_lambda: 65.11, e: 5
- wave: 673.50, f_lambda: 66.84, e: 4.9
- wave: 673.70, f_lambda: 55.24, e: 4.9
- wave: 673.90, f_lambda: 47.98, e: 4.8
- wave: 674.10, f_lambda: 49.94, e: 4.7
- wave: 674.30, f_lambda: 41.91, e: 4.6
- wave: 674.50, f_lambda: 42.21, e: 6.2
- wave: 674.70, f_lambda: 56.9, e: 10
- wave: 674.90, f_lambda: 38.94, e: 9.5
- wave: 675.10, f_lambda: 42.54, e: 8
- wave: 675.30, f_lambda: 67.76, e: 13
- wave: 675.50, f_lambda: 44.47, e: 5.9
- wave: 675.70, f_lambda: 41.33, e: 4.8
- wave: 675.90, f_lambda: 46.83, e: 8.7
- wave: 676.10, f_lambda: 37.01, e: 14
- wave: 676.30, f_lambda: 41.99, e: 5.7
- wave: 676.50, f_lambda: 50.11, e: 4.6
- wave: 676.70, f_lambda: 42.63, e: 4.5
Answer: 0.20 nm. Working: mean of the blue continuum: 47.2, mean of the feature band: 42.8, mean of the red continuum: 49.7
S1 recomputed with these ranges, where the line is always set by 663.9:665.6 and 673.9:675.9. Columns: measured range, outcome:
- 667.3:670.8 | 0.12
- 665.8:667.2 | 0.01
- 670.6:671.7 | -0.38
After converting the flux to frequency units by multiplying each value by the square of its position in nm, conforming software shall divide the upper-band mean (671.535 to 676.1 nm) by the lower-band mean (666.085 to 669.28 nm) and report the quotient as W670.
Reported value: 1.39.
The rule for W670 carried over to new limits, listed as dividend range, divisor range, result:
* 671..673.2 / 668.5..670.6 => 1.65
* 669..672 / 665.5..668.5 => 1.25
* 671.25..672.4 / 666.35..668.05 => 1.72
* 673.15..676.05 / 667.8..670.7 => 1.22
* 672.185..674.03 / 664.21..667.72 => 1.45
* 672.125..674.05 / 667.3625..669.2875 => 1.56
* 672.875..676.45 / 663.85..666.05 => 1.16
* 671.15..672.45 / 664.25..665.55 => 1.58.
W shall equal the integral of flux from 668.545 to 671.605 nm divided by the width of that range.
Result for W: 49.6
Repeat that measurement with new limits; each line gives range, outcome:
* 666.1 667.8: 46.6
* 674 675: 46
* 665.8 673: 52.6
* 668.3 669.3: 42.6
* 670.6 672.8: 69.1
